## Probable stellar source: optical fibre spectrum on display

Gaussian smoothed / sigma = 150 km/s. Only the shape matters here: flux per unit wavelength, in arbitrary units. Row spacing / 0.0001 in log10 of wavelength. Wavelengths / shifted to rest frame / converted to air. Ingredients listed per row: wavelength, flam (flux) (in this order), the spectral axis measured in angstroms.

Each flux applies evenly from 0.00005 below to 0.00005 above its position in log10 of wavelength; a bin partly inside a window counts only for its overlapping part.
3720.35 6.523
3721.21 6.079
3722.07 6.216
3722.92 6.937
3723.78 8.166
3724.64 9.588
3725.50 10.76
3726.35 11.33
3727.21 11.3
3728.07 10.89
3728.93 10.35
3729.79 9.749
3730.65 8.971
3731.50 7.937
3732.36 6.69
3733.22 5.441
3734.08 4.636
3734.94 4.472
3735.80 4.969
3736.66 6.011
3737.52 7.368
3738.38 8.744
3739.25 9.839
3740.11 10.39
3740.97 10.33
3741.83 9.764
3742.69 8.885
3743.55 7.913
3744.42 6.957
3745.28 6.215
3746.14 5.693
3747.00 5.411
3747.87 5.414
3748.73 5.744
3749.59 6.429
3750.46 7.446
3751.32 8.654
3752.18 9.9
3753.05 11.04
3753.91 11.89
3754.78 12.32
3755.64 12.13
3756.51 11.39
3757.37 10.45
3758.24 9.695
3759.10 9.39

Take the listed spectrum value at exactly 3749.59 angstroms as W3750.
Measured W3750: 6.429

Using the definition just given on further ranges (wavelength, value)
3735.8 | 4.969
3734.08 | 4.636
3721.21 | 6.079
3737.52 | 7.368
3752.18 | 9.9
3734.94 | 4.472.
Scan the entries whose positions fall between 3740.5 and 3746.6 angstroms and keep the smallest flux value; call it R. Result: 5.693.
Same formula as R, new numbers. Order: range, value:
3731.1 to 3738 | 4.472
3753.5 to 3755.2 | 11.89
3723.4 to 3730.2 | 8.166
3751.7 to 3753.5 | 9.9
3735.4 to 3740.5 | 4.969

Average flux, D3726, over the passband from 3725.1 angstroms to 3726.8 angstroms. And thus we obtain 11.1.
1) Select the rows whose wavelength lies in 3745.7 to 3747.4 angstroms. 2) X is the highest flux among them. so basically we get 5.693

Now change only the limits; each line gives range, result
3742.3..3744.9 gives 8.885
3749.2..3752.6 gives 9.9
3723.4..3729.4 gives 11.33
